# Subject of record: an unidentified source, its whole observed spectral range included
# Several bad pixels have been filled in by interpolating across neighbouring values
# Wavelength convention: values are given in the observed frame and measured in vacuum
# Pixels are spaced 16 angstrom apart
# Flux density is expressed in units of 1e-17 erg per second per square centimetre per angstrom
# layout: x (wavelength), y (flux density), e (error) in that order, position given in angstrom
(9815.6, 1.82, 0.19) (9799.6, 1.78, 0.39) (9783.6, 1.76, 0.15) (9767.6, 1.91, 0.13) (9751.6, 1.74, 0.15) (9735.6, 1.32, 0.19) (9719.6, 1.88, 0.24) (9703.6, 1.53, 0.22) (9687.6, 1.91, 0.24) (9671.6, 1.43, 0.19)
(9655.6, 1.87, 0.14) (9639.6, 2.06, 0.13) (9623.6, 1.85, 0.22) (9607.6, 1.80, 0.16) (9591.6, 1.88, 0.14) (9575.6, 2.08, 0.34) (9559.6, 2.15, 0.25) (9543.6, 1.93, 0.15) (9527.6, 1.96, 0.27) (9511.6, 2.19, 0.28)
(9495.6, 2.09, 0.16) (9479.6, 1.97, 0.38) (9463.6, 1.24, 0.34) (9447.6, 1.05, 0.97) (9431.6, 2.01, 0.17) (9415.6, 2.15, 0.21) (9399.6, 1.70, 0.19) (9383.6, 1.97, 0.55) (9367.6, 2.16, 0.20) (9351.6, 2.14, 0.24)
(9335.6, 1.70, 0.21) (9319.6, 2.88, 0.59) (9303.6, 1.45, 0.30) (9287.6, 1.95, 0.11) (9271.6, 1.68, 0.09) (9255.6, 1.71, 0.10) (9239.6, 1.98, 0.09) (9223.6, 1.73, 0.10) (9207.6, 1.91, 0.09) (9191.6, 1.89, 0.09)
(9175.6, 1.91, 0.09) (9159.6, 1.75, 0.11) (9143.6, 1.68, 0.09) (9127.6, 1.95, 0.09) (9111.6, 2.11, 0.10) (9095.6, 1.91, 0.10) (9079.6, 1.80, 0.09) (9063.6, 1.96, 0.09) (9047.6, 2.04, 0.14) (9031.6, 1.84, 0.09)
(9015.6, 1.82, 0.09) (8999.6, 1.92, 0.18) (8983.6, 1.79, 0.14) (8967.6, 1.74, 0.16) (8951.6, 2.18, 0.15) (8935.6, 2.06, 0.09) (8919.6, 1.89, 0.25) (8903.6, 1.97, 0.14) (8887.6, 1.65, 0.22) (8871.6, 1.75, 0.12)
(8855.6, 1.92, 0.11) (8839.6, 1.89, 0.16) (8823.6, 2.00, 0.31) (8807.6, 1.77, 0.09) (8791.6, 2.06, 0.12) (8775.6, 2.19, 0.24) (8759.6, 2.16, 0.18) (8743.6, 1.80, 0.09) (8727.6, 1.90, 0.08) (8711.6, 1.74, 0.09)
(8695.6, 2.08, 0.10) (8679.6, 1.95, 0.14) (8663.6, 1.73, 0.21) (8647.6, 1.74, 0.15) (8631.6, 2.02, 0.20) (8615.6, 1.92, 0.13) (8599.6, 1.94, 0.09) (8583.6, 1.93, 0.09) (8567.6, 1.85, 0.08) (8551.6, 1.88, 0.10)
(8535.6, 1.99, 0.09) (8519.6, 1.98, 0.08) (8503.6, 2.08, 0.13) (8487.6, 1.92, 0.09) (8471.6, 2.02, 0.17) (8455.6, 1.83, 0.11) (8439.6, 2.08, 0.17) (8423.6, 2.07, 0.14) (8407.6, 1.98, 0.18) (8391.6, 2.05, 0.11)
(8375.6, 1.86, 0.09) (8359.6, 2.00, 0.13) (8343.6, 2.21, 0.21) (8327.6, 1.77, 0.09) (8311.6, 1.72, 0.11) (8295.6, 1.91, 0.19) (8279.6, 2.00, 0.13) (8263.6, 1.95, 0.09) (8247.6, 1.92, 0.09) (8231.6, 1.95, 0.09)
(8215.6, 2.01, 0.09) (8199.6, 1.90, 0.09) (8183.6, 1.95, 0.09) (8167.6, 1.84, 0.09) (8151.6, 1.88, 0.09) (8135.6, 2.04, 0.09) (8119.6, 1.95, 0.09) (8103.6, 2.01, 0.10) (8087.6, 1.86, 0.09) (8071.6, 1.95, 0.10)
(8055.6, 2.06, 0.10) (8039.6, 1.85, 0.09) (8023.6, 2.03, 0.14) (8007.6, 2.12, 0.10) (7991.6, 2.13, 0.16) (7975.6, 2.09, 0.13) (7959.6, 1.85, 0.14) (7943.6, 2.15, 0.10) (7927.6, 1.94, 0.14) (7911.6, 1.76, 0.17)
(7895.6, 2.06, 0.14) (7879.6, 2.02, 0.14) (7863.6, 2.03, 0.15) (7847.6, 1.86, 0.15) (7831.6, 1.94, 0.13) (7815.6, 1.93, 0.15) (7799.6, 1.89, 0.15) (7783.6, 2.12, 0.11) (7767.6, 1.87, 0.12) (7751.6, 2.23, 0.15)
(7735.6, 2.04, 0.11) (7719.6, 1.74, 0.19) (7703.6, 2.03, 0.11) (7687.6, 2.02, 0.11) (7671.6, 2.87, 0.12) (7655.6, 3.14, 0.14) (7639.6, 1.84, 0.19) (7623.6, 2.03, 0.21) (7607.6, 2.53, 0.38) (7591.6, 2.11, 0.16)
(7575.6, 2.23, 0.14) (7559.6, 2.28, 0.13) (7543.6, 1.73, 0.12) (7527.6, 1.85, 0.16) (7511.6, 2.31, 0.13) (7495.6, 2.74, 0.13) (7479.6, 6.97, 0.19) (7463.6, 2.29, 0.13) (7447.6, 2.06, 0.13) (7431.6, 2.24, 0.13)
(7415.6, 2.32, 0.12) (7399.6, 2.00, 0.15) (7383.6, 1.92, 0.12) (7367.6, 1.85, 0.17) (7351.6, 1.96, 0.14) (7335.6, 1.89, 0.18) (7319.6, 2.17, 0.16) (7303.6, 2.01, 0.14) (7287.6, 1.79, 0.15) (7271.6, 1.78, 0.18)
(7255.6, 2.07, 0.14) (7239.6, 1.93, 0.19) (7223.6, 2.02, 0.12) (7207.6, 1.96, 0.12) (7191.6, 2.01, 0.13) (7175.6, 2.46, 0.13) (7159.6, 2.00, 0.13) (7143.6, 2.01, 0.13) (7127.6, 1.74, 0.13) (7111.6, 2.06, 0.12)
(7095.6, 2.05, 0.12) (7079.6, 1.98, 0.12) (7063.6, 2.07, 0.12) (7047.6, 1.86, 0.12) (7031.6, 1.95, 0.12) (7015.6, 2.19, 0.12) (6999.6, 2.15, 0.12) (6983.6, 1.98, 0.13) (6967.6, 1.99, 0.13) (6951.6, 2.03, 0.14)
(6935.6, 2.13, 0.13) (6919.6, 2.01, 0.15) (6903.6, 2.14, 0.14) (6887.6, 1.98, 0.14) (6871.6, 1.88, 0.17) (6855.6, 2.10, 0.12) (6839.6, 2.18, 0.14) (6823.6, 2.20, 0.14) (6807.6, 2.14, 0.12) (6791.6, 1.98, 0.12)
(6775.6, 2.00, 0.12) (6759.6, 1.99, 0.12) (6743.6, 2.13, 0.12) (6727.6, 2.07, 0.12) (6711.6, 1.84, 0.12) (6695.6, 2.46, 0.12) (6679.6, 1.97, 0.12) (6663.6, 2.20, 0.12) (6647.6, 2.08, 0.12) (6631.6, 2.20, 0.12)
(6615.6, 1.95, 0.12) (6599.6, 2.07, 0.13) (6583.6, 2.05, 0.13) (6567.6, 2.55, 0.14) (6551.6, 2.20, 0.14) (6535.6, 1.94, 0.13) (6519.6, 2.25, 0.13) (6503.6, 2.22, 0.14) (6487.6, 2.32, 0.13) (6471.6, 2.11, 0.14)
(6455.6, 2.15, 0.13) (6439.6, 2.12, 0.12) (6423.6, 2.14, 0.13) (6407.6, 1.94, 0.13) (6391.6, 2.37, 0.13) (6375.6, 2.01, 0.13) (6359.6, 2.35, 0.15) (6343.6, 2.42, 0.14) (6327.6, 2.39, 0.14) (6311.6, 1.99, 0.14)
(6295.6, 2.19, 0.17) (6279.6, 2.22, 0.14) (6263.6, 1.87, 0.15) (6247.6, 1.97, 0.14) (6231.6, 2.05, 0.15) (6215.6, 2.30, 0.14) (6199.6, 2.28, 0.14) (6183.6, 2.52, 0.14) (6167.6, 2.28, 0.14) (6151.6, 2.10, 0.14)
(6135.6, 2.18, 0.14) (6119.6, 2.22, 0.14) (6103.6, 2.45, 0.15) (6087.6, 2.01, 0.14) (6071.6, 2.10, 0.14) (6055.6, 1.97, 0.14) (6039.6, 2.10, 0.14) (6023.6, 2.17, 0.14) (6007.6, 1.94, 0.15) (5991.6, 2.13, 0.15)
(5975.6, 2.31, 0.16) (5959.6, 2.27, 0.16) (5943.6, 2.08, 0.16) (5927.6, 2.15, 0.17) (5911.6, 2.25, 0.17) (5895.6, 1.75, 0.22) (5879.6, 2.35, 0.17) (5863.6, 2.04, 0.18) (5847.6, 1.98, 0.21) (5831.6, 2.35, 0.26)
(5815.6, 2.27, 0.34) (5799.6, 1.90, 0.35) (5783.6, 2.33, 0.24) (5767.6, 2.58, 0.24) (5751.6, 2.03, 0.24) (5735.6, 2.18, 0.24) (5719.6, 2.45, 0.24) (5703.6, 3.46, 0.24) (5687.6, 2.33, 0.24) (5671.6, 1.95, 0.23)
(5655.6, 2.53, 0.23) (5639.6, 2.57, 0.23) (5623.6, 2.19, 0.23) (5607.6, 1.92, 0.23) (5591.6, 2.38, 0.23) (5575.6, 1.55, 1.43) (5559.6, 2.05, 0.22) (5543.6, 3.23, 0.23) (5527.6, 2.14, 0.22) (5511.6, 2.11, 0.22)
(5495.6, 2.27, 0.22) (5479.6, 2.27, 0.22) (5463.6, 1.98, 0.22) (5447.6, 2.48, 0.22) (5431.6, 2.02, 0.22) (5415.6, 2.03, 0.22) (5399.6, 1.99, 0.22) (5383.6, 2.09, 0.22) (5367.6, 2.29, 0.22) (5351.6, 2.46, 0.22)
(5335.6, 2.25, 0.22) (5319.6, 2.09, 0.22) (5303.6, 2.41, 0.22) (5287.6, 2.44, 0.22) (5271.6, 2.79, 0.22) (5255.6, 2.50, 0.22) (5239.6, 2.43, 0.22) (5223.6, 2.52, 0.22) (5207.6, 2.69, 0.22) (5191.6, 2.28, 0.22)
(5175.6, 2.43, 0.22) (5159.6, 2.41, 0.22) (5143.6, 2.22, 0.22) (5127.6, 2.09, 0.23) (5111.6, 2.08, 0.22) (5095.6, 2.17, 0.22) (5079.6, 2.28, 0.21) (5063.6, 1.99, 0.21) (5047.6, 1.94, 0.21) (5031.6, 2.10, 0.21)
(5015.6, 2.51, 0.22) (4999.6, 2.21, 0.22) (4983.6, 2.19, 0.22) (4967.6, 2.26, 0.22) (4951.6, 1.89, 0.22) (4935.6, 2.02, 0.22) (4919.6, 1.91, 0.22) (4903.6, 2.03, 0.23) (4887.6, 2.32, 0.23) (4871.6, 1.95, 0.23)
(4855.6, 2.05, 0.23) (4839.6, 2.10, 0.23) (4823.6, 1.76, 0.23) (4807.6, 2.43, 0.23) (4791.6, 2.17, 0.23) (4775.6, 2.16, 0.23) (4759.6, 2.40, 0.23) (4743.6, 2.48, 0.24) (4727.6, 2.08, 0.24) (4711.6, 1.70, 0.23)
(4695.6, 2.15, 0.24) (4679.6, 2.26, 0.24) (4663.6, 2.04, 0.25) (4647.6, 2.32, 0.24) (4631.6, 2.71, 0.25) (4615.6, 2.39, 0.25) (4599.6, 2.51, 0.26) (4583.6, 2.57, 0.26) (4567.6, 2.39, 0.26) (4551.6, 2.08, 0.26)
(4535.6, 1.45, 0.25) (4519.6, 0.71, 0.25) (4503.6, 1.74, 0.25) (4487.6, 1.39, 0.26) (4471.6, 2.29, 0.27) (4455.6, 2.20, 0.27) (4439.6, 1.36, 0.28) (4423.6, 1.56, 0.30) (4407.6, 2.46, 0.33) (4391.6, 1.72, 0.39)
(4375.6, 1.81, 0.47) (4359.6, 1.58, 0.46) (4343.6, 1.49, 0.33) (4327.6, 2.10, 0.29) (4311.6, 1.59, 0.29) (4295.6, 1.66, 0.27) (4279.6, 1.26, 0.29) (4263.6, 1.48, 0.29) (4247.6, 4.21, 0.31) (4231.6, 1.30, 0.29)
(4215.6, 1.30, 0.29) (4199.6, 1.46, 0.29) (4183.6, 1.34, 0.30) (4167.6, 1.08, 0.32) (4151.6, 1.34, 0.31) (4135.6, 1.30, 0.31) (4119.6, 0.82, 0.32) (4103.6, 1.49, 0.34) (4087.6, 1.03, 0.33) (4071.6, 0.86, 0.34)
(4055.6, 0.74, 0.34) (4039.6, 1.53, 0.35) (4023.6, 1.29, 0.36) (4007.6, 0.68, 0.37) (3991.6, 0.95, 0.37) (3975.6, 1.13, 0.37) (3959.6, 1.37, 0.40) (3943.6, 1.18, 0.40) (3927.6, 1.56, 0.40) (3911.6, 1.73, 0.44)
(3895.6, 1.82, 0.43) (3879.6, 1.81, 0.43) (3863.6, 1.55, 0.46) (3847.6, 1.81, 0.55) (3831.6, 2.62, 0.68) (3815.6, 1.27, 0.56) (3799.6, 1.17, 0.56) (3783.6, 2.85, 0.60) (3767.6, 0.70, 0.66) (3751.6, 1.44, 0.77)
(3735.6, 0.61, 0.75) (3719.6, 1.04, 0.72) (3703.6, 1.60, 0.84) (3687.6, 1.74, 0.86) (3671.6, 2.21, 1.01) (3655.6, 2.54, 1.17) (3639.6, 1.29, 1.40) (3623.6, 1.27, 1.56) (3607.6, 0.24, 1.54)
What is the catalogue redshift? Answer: 0.14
